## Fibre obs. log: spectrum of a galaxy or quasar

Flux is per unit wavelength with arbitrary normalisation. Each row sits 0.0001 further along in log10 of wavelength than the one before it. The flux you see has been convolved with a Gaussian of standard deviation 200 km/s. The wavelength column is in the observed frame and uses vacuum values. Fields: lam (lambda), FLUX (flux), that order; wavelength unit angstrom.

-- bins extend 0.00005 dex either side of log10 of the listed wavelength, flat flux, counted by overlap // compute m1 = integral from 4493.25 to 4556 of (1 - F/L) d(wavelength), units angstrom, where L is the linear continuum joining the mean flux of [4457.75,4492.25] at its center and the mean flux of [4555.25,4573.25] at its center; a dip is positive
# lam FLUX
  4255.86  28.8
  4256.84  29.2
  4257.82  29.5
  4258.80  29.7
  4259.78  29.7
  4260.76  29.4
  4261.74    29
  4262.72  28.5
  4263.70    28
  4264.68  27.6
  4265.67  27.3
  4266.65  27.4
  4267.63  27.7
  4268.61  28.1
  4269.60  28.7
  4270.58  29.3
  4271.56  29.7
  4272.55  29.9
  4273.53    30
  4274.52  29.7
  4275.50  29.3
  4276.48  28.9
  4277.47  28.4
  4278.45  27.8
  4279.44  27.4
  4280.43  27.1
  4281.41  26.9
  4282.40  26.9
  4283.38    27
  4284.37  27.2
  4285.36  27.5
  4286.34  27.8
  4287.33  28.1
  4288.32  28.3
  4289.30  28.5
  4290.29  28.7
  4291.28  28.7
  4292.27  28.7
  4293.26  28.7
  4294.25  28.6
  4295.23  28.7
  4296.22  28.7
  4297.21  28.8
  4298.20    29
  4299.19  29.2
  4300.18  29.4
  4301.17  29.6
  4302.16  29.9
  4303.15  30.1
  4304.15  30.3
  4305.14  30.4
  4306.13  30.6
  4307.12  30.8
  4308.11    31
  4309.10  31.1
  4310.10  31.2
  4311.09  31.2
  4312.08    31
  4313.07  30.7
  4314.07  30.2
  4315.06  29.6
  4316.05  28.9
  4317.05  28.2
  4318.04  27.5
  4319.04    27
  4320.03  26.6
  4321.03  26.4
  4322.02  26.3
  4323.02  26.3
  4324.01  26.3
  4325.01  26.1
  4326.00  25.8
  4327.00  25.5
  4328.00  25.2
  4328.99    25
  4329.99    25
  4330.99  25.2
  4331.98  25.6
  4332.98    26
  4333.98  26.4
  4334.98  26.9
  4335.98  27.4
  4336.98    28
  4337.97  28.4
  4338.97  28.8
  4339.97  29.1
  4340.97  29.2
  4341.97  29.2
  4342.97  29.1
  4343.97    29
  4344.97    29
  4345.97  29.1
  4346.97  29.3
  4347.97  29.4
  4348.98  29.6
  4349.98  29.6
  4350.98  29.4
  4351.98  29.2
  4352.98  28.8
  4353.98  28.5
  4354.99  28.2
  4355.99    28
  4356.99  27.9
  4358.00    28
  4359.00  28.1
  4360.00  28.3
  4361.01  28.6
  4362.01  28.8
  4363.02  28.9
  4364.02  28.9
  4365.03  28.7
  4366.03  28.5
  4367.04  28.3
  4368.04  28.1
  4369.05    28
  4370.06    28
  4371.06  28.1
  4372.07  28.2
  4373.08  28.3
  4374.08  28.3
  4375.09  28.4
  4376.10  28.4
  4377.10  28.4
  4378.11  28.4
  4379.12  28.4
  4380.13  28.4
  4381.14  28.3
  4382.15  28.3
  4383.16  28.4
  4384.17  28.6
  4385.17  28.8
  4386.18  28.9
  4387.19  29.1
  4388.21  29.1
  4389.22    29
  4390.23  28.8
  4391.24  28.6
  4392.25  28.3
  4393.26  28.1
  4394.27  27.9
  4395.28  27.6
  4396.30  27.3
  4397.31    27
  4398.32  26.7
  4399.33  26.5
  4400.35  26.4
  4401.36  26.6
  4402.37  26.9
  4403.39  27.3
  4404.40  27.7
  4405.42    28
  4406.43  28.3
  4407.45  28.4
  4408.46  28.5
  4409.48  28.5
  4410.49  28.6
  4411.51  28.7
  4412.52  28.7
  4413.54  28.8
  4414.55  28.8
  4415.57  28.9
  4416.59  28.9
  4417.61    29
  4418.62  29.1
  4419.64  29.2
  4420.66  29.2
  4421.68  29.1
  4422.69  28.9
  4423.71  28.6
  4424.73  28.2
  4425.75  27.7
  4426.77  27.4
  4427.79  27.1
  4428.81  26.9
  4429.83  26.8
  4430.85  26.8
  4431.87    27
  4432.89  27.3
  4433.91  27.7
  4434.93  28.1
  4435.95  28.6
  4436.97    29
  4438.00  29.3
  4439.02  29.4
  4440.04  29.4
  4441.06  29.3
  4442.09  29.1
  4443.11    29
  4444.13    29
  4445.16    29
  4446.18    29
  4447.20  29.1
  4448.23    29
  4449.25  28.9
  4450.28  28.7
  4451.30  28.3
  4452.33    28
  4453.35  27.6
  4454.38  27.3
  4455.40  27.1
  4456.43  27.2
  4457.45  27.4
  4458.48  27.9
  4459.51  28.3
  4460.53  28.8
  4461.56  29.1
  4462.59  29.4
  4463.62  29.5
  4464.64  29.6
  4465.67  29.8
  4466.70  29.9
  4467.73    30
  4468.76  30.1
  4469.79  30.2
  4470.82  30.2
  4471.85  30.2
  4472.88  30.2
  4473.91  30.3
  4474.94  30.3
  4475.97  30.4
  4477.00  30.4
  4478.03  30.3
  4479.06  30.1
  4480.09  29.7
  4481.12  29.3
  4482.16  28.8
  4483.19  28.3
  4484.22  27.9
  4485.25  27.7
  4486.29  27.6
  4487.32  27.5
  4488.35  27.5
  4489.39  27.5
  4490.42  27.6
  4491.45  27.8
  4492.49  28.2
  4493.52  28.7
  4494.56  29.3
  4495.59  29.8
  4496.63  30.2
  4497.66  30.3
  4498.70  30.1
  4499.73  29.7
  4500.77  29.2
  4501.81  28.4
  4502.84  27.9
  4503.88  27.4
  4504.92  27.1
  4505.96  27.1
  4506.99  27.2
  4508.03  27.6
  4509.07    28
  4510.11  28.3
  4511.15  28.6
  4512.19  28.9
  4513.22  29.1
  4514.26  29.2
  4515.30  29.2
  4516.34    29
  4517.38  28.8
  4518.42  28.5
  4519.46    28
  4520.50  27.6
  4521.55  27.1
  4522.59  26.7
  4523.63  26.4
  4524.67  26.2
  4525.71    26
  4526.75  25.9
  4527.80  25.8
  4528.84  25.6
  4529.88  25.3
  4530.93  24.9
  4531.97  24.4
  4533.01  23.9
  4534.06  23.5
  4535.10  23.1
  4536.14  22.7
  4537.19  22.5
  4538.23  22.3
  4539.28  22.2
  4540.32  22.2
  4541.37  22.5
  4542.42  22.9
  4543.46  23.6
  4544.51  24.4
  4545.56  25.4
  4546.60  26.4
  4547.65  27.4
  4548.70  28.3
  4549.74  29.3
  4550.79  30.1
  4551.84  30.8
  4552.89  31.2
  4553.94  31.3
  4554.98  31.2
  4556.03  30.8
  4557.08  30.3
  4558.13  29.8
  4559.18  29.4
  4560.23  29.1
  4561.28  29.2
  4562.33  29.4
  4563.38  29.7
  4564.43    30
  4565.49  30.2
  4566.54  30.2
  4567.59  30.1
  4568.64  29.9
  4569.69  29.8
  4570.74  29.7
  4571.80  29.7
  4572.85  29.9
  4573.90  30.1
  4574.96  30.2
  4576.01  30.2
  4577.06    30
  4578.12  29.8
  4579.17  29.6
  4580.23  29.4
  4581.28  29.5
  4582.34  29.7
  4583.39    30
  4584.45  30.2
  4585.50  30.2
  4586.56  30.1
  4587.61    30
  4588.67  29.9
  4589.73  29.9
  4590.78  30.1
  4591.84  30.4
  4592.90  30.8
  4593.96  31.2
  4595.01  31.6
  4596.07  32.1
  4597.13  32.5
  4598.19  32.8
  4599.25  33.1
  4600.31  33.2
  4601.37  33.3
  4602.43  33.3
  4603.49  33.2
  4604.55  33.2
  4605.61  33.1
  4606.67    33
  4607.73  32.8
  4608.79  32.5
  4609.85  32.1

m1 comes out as 5.2 angstrom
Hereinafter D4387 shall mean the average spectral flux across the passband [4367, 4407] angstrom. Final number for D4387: 28.1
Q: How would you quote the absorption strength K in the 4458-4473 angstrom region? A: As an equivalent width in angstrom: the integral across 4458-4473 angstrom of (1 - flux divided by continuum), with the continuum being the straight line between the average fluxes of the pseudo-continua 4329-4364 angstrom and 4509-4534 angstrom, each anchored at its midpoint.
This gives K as -1.16 angstrom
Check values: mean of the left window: 28.2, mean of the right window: 27.1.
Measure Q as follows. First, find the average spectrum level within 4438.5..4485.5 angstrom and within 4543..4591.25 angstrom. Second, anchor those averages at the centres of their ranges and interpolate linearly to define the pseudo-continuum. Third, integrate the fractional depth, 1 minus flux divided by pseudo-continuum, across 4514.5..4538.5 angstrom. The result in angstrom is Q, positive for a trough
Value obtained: 2.8 angstrom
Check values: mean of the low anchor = 29.1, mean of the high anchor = 29.5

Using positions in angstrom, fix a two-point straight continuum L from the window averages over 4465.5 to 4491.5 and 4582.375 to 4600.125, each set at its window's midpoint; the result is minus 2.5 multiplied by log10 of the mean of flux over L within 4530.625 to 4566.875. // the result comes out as 0.126 mag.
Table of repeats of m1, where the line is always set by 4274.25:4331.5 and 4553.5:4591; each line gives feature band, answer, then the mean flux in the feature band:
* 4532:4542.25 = 2.38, 22.8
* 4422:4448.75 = 0.73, 28.3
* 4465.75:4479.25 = -0.38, 30.2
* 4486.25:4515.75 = 1.07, 28.5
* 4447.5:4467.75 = 0.49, 28.6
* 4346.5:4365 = -0.07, 28.7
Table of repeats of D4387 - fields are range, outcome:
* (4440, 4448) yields 29.1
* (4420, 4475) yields 28.7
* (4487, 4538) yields 27.3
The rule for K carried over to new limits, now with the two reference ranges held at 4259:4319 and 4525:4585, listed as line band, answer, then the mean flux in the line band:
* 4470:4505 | -1.23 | 29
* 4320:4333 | 1.35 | 25.8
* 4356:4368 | 0.08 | 28.4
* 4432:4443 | -0.16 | 28.7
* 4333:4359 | 0.11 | 28.6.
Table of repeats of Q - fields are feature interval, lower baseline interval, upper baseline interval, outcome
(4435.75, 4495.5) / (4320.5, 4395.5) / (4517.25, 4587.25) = -2.2 angstrom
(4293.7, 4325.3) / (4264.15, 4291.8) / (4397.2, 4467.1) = -0.9 angstrom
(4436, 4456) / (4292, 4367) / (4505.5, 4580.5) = -0.5 angstrom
